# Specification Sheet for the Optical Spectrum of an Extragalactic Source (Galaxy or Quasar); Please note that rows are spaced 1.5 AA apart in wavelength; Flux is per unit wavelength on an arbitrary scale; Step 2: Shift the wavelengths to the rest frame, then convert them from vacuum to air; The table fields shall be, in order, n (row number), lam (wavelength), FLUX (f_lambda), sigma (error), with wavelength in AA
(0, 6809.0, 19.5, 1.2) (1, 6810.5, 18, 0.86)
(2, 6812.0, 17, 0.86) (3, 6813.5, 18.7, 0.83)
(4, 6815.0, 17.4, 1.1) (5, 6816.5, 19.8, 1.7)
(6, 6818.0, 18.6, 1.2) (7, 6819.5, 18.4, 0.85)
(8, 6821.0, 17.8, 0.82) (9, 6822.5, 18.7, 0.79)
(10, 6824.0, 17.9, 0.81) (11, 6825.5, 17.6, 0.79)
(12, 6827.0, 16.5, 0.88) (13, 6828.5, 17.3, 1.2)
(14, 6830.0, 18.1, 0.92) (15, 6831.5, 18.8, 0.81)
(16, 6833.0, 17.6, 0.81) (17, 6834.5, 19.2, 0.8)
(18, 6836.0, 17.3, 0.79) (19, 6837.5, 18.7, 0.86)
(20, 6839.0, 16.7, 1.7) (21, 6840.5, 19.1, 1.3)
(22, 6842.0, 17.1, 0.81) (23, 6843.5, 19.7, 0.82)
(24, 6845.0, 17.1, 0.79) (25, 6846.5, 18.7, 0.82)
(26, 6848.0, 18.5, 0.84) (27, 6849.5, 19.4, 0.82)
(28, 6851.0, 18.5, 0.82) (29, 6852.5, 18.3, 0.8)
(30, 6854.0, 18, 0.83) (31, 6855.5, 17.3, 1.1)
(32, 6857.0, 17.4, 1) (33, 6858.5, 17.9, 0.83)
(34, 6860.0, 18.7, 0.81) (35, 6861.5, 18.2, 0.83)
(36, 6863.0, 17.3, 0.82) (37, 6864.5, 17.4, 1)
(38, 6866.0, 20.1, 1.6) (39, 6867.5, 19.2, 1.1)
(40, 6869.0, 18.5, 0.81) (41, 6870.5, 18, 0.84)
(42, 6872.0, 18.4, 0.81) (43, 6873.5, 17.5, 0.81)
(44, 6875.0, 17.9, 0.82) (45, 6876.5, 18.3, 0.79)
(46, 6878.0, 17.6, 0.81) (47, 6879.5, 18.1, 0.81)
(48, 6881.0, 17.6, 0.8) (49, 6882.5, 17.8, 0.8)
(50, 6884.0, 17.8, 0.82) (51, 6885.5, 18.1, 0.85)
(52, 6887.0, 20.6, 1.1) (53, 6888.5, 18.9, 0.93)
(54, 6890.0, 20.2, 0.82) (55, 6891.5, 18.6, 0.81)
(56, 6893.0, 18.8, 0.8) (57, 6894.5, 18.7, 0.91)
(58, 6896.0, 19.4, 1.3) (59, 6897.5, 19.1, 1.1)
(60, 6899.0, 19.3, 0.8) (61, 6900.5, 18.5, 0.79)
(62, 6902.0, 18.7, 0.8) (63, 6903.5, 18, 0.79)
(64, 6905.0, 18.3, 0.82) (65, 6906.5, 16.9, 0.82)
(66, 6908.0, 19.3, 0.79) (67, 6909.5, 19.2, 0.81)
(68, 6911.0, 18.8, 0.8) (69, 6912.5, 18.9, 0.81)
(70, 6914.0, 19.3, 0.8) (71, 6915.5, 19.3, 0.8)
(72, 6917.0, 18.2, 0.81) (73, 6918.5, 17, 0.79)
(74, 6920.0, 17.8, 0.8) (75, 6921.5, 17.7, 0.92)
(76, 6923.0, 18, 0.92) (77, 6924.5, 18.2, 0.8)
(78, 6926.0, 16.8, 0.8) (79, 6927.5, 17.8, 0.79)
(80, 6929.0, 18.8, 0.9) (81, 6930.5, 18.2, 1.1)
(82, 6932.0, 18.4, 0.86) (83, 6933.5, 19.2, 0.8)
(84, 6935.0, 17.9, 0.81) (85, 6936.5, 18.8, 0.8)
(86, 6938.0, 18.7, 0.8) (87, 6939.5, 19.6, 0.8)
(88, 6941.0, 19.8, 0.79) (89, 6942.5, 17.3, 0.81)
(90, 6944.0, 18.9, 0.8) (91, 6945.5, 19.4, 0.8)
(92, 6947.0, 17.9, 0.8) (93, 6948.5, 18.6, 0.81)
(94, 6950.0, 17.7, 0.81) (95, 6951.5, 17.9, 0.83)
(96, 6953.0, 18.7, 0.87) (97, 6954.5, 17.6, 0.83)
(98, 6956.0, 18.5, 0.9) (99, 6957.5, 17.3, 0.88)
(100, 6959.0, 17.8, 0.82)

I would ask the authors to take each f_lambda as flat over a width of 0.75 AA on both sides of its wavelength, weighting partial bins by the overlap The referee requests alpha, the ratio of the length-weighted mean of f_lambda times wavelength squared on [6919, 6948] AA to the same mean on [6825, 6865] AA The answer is 1.05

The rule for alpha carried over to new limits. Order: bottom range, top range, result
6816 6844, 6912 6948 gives 1.05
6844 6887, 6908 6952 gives 1.03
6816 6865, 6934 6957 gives 1.05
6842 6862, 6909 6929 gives 1.02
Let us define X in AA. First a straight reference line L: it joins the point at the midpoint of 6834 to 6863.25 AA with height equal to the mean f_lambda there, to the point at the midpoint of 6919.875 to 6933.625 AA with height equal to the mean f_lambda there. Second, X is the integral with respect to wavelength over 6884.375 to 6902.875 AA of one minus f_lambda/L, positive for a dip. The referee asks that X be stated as -1.0 AA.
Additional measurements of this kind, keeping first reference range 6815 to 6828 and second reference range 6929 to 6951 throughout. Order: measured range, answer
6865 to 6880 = 0.0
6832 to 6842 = 0.1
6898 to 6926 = 0.2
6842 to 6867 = 0.0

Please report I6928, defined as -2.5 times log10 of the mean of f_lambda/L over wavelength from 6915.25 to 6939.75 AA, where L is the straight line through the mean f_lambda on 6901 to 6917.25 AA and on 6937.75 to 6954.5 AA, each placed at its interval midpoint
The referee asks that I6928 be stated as 0.02 mag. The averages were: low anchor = 18.6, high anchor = 18.5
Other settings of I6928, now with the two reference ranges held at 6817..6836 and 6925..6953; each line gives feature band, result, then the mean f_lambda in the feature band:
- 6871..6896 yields -0.013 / 18.5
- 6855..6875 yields 0.001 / 18.1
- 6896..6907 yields -0.012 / 18.5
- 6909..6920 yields -0.015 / 18.6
